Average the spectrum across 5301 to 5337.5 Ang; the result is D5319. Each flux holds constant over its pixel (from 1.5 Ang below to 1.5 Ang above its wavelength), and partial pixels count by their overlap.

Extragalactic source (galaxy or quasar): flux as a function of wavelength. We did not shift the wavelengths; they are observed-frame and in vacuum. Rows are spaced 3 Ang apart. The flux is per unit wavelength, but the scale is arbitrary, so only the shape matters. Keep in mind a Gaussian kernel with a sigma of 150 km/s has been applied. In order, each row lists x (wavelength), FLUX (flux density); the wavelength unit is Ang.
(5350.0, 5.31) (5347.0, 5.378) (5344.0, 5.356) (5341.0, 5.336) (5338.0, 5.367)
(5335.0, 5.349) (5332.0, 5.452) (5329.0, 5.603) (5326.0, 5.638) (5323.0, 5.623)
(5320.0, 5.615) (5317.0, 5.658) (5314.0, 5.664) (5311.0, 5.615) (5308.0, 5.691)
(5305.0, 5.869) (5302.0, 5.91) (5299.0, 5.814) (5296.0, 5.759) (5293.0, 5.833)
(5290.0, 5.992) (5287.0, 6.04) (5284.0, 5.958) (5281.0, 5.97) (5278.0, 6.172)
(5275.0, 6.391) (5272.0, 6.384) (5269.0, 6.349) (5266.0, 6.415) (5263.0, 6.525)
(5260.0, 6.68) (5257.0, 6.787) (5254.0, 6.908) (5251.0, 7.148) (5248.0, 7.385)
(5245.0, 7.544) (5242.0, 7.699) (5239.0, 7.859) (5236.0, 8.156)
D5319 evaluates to 5.63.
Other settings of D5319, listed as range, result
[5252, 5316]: 6.13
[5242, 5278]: 6.79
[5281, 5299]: 5.91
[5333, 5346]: 5.36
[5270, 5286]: 6.18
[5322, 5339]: 5.51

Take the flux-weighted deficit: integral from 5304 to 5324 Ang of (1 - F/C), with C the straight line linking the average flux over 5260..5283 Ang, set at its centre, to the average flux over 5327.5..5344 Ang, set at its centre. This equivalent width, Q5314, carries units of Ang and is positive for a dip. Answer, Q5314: 0.2 Ang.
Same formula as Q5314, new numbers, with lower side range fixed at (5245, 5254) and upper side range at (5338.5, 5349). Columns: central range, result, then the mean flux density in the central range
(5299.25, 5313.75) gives 0.8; 5.77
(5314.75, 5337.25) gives 0.6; 5.56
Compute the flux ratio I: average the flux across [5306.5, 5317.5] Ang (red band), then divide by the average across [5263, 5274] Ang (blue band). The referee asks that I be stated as 0.88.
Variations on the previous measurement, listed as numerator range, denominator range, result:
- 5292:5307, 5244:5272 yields 0.85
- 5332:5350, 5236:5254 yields 0.71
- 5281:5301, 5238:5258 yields 0.81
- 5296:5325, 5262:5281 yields 0.90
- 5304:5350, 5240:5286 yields 0.83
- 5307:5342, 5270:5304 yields 0.92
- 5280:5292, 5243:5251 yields 0.81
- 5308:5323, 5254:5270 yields 0.86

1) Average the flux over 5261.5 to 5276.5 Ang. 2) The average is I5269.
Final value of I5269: 6.41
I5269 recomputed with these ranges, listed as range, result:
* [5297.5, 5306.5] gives 5.86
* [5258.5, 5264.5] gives 6.6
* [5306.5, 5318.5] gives 5.66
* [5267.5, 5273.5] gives 6.37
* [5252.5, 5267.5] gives 6.66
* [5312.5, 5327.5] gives 5.64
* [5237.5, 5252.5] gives 7.53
